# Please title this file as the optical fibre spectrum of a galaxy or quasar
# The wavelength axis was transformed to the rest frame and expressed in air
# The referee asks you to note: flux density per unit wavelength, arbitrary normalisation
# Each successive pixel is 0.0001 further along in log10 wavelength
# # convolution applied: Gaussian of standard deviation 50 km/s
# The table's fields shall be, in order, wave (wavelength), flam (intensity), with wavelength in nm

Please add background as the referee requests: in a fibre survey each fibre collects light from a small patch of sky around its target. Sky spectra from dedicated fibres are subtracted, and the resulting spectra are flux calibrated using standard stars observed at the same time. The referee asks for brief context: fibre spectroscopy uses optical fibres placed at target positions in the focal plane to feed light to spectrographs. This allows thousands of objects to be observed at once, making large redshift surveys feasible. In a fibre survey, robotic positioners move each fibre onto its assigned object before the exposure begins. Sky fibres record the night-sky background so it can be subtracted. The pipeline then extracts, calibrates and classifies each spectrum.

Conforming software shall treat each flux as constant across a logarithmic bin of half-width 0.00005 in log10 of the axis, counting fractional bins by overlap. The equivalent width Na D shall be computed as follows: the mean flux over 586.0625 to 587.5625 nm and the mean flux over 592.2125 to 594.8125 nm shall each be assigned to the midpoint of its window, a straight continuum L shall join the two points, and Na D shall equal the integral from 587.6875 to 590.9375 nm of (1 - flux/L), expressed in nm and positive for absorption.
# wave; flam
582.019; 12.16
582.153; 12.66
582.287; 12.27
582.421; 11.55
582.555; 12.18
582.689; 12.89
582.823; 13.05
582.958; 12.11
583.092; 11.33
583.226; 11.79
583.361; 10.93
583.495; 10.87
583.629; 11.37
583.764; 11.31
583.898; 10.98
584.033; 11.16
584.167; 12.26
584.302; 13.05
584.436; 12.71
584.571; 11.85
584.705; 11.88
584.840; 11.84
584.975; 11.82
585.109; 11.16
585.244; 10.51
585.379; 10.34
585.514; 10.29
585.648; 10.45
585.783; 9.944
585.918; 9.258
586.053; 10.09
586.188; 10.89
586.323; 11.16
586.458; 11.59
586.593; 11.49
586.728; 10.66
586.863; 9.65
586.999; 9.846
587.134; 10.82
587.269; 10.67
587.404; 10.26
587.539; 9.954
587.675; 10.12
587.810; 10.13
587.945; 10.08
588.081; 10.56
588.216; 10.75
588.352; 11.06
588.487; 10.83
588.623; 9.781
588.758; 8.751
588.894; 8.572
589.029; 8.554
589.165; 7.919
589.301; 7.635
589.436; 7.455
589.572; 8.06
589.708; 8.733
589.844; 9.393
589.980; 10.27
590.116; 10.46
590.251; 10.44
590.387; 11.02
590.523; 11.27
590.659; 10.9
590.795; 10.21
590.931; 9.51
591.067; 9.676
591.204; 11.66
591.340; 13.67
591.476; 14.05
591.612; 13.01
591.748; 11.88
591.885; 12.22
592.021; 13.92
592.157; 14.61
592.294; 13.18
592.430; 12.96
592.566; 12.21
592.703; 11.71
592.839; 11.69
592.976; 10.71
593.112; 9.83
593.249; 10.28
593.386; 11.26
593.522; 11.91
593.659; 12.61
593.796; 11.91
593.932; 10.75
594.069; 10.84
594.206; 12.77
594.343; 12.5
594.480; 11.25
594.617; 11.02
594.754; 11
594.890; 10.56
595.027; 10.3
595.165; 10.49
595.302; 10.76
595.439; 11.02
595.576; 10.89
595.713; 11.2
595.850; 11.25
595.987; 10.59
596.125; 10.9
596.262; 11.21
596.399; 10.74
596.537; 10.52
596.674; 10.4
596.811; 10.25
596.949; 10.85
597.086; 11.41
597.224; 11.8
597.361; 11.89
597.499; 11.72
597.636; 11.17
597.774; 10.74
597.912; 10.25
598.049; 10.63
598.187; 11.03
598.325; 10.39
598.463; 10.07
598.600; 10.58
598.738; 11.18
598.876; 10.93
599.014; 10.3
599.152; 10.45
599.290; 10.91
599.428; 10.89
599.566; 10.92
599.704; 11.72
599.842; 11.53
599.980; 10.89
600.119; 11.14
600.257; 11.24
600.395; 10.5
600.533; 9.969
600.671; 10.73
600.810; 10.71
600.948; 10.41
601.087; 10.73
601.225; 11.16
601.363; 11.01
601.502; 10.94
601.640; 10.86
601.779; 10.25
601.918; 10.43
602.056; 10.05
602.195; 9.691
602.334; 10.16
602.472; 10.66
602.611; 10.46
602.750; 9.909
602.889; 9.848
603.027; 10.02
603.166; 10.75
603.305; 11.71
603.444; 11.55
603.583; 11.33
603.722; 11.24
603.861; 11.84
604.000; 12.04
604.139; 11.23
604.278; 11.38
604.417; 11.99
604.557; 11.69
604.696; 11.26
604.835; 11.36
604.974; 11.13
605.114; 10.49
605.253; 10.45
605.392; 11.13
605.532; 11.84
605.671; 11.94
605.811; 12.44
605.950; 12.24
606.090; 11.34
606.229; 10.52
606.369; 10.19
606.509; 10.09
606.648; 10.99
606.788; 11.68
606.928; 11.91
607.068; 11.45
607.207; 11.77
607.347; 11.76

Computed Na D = 0.39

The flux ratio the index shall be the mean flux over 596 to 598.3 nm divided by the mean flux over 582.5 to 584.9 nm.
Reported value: 0.9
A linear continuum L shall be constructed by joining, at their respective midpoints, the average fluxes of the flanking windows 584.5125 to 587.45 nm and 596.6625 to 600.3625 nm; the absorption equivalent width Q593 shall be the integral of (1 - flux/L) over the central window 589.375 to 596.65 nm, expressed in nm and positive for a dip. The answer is -0.22 nm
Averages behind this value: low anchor 10.8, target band 11.2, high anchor 10.9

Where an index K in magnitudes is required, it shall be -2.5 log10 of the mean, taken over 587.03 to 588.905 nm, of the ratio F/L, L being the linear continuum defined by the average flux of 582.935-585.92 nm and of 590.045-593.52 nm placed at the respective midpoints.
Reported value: 0.13 mag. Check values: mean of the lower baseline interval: 11.3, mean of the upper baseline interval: 11.7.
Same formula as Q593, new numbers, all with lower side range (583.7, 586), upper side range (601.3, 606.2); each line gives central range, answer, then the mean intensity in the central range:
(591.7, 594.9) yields -0.20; 11.8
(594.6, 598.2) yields 0.07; 10.9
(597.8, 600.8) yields 0.08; 10.8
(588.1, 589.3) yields 0.18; 9.46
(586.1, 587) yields 0.03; 10.8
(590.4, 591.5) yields -0.01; 11.2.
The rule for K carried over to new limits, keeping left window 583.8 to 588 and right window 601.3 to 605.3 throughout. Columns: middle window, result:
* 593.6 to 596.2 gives -0.030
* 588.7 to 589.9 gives 0.290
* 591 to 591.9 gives -0.134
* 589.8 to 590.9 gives 0.039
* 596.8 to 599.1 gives -0.002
